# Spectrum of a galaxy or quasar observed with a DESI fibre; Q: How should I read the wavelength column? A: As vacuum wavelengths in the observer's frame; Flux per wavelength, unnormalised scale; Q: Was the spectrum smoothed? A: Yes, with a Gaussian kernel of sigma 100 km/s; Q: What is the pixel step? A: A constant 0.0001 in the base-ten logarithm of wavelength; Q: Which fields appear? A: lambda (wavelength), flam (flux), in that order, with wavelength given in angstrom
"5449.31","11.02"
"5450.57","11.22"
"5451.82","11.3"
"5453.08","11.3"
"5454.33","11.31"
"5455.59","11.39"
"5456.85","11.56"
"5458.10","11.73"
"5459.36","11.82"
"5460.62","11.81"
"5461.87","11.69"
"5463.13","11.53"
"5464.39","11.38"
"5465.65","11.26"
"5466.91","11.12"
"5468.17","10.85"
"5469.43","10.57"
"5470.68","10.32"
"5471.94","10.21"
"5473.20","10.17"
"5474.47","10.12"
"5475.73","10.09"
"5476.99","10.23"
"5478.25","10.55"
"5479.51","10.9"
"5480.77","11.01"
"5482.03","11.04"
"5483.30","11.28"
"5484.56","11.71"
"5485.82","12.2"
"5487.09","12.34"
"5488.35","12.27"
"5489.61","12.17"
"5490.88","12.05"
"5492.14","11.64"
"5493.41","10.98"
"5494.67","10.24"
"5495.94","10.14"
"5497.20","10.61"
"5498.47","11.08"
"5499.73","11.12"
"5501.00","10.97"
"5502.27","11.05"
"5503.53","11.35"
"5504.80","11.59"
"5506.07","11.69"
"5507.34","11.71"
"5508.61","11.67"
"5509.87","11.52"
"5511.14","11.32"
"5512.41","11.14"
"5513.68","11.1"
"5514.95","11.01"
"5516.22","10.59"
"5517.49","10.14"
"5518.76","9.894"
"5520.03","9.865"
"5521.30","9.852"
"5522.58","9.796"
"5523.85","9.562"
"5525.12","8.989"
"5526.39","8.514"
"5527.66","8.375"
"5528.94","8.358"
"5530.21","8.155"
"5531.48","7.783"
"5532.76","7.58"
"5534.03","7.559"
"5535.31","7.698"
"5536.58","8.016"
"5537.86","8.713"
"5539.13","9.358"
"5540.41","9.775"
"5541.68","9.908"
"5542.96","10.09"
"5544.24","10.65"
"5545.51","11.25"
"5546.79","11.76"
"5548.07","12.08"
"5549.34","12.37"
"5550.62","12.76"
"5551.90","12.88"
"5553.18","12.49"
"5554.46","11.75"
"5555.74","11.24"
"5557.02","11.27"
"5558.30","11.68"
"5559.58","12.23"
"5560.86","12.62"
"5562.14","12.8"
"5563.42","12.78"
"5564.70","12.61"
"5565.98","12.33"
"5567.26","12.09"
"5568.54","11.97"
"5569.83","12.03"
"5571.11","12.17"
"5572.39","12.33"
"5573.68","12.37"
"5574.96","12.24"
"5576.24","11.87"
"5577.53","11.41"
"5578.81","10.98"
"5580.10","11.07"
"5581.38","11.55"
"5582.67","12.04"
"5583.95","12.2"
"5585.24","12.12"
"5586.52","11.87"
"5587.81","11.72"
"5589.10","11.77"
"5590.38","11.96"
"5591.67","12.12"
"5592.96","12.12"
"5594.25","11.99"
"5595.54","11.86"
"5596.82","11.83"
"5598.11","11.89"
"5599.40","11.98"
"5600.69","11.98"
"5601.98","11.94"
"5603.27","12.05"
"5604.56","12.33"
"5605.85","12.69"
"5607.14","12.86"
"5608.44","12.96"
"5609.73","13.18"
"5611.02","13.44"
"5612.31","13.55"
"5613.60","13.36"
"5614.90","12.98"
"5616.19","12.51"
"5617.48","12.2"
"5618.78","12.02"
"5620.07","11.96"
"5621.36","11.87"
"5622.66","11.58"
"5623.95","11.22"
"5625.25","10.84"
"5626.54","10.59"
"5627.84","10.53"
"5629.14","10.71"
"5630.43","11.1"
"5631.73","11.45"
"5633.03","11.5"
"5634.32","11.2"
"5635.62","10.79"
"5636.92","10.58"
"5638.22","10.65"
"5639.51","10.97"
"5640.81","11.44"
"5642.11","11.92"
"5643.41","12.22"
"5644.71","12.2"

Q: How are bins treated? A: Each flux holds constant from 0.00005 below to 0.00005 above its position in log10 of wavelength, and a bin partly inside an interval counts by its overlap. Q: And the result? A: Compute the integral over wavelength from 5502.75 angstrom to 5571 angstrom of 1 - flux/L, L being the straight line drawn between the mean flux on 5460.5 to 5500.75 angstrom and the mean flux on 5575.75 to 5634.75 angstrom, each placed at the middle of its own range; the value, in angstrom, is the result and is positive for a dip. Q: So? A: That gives 4.6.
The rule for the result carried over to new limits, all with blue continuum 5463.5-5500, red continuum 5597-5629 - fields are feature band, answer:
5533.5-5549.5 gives 2.3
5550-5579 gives -1.0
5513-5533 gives 3.5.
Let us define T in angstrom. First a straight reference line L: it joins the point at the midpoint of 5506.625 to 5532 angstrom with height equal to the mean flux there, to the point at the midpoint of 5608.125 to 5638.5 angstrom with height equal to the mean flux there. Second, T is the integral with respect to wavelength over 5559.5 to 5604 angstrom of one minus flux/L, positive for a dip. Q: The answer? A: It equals -3.9 angstrom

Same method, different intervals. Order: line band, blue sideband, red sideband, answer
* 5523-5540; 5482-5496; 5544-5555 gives 5.0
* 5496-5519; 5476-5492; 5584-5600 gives 1.0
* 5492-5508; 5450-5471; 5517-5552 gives -1.0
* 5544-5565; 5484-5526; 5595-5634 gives -1.2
